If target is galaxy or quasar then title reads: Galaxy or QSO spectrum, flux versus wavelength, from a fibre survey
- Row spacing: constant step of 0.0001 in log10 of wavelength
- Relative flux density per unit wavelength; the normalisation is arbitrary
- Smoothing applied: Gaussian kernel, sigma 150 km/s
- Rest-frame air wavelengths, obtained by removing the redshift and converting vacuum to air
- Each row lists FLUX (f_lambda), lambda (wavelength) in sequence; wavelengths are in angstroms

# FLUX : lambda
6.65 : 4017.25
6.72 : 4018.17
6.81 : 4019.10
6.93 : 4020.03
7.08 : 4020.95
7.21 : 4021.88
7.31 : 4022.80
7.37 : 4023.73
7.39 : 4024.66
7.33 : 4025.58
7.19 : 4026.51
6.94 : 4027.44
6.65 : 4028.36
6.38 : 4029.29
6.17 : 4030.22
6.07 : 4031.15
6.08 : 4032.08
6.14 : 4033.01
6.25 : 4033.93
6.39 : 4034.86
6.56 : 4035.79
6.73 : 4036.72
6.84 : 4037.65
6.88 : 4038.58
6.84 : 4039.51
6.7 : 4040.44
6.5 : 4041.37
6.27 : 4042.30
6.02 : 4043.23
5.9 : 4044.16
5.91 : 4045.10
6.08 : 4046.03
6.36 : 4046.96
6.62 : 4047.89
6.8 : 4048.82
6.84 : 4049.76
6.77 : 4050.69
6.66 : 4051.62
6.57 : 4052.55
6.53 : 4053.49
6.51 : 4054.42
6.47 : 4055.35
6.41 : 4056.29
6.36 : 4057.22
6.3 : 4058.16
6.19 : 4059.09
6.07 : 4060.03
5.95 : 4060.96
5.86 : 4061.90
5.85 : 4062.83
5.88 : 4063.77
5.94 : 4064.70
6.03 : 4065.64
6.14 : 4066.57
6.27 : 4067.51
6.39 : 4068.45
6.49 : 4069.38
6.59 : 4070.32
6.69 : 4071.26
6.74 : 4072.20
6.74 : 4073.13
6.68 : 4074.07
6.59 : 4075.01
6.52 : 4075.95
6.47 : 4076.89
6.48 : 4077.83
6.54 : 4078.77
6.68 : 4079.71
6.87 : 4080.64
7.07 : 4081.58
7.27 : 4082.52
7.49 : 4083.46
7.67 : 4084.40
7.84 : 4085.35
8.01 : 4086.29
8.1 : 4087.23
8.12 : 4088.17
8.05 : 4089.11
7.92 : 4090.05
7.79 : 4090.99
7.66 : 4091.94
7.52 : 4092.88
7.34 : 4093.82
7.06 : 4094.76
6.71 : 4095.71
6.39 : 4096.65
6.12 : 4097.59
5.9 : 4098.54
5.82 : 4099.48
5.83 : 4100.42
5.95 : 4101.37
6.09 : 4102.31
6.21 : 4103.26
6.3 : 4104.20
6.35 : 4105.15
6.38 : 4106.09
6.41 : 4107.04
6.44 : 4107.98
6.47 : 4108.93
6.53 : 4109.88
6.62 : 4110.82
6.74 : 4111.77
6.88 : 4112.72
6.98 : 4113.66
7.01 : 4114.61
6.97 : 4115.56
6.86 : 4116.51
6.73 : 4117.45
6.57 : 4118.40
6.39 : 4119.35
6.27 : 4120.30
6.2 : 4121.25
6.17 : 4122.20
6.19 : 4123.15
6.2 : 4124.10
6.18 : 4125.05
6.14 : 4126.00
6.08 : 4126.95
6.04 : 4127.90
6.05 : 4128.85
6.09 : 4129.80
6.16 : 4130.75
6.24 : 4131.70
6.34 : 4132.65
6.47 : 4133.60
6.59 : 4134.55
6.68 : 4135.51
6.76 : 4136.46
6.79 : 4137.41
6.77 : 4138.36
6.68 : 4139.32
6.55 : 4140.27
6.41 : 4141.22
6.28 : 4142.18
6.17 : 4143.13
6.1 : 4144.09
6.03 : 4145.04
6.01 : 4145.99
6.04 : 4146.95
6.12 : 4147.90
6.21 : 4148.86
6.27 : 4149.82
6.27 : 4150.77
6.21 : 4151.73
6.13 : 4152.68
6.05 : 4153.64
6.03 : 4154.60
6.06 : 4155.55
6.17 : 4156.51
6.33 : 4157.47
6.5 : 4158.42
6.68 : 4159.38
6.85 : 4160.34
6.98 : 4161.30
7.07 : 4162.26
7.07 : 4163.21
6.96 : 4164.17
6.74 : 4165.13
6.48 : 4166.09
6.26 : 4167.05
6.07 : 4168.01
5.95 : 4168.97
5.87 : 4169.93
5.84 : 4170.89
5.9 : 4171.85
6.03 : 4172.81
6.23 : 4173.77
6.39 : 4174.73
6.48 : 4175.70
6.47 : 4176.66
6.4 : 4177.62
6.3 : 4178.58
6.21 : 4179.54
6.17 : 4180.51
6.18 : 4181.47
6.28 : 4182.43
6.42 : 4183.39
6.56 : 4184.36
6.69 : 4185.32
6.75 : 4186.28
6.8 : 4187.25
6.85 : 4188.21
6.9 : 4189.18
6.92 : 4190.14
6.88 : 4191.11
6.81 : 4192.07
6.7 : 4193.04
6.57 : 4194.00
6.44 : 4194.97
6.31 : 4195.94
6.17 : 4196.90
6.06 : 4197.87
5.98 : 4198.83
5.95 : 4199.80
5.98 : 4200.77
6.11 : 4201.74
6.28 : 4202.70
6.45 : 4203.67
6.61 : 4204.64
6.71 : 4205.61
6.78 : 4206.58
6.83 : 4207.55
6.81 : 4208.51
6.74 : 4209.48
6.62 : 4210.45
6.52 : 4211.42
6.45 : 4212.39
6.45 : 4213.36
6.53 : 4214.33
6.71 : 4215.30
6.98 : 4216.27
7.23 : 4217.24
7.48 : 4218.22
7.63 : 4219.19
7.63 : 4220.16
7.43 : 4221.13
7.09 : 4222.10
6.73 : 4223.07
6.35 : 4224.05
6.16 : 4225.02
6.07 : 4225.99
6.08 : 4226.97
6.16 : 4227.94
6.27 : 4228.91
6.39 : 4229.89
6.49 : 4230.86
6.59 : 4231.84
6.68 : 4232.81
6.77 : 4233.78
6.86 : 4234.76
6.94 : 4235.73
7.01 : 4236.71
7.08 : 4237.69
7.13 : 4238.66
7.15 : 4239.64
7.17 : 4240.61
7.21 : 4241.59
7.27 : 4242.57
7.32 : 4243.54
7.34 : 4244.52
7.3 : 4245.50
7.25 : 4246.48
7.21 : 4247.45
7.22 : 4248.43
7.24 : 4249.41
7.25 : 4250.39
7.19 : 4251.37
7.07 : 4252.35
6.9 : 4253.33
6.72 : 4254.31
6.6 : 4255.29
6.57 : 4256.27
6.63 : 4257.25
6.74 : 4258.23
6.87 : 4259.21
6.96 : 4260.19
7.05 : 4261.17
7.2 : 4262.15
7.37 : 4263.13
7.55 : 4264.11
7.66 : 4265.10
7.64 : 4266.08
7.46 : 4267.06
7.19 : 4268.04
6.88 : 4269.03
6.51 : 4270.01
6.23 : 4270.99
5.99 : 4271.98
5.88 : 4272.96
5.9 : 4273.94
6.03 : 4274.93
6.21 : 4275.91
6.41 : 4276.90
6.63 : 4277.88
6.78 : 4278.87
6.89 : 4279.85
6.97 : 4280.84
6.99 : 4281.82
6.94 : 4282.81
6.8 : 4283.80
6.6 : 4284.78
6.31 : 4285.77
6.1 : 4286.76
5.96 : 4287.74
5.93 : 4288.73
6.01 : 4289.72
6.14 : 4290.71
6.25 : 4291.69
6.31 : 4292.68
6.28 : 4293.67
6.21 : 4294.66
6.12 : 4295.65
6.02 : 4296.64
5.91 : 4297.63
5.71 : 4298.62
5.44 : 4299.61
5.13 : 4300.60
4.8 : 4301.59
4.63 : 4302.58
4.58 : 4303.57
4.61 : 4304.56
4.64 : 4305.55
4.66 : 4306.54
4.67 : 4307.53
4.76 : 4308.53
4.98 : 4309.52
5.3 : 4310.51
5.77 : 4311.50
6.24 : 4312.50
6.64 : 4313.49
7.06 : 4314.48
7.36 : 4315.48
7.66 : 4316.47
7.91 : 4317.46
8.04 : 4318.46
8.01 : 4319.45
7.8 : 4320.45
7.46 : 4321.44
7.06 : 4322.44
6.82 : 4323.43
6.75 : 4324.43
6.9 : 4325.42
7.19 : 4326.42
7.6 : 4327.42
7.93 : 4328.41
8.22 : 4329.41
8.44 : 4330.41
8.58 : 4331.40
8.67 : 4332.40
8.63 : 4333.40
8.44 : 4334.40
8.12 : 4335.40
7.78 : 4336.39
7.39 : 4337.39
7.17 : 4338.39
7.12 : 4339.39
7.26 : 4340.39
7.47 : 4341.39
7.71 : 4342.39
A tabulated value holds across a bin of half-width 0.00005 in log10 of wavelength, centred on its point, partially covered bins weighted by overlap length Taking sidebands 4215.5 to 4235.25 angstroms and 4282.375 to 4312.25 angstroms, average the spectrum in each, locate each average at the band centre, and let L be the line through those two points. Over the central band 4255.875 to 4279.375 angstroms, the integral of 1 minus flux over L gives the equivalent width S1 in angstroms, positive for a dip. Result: -2.5 angstroms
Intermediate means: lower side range 6.75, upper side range 5.65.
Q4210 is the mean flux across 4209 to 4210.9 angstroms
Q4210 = 6.68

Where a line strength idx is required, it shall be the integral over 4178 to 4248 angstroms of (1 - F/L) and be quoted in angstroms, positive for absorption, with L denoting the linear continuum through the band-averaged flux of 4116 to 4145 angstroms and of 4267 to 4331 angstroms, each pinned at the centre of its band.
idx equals -3.5 angstroms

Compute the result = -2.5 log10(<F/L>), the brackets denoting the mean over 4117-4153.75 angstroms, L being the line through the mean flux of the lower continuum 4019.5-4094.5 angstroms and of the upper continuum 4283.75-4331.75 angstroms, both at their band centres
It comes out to 0.05 mag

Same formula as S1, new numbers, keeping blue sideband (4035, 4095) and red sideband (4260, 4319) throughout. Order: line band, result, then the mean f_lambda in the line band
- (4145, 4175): 1.02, 6.31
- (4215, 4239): -1.48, 6.8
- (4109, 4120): -0.19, 6.73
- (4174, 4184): 0.25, 6.33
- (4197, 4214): 0.04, 6.43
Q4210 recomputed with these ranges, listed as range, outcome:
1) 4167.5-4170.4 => 5.97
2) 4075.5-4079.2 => 6.5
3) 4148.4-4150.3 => 6.24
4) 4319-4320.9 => 7.88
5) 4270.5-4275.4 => 6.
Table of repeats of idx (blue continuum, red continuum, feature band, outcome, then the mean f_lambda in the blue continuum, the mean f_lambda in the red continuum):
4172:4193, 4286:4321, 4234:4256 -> -3.0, 6.5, 6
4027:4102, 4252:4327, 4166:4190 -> 0.7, 6.62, 6.43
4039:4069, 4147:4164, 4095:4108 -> 0.3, 6.31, 6.41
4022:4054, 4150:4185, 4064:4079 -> 0.2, 6.6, 6.35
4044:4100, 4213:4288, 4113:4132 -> 1.0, 6.7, 6.84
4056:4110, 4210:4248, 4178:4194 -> 0.5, 6.67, 6.87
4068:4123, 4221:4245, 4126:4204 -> 4.7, 6.78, 6.78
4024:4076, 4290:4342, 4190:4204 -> 0.4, 6.45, 6.67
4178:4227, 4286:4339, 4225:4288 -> -2.1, 6.6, 6.58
